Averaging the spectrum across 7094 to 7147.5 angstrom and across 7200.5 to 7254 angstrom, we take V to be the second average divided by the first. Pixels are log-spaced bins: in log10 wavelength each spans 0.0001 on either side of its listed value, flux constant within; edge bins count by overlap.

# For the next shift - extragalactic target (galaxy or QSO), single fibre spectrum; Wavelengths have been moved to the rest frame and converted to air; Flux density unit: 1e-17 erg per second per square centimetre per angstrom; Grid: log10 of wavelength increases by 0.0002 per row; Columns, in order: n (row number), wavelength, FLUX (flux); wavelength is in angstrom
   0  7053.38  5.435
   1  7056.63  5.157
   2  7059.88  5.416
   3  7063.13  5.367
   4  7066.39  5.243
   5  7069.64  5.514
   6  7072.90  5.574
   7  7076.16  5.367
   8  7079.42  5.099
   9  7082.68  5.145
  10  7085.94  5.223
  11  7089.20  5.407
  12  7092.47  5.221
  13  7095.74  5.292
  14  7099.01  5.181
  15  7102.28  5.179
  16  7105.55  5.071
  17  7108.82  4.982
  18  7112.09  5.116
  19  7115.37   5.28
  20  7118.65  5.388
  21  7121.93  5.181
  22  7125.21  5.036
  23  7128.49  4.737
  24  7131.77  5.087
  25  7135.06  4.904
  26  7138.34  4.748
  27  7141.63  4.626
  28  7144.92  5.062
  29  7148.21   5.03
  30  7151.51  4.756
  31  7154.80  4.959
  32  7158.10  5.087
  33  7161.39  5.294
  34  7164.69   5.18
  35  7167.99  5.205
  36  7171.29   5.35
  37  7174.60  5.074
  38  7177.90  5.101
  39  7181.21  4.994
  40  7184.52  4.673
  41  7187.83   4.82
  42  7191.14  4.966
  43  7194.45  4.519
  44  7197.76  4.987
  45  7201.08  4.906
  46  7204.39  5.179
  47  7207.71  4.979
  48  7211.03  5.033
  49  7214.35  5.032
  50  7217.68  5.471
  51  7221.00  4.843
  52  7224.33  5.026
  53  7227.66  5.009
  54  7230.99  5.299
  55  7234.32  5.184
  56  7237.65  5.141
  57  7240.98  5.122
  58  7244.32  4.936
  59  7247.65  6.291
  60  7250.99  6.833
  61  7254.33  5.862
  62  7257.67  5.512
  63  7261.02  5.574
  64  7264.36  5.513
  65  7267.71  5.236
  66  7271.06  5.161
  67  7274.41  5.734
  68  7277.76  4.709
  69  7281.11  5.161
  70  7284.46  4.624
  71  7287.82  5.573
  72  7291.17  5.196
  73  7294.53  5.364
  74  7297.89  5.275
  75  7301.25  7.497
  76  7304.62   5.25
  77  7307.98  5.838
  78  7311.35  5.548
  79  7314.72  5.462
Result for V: 1.0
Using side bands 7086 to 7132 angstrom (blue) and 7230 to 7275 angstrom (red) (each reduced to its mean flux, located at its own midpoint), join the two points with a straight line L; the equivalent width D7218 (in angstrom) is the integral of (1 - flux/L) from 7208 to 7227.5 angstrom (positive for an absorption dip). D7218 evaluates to 1.3 angstrom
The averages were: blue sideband 5.16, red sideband 5.53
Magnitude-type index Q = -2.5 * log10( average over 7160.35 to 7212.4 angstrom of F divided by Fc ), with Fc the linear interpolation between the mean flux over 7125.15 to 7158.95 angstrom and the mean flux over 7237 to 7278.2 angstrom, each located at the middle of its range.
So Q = 0.03 mag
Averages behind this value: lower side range 4.9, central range 5.01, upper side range 5.54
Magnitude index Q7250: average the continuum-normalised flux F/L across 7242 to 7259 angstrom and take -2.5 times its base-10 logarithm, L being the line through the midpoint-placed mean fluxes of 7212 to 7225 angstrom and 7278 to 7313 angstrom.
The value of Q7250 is -0.12 mag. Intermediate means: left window 5.09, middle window 5.87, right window 5.5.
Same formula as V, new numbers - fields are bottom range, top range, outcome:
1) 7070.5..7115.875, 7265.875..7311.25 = 1.04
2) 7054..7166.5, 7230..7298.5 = 1.05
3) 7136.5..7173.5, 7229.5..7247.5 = 1.04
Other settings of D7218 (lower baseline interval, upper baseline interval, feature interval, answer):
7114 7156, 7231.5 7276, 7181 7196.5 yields 1.34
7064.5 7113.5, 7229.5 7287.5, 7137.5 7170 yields 1.85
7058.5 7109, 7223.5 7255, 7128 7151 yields 1.97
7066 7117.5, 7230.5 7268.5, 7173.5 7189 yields 1.40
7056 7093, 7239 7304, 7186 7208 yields 2.21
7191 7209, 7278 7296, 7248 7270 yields -3.03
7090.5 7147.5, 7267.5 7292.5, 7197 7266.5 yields -2.50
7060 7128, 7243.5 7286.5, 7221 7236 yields 0.92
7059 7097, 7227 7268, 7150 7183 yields 1.98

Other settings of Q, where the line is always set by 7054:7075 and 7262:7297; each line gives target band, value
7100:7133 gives 0.05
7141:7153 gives 0.09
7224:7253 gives -0.04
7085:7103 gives 0.02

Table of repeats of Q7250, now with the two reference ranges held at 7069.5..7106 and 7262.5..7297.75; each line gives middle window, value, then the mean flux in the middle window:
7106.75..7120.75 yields 0.016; 5.19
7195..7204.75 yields 0.063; 4.95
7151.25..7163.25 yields 0.041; 5.06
